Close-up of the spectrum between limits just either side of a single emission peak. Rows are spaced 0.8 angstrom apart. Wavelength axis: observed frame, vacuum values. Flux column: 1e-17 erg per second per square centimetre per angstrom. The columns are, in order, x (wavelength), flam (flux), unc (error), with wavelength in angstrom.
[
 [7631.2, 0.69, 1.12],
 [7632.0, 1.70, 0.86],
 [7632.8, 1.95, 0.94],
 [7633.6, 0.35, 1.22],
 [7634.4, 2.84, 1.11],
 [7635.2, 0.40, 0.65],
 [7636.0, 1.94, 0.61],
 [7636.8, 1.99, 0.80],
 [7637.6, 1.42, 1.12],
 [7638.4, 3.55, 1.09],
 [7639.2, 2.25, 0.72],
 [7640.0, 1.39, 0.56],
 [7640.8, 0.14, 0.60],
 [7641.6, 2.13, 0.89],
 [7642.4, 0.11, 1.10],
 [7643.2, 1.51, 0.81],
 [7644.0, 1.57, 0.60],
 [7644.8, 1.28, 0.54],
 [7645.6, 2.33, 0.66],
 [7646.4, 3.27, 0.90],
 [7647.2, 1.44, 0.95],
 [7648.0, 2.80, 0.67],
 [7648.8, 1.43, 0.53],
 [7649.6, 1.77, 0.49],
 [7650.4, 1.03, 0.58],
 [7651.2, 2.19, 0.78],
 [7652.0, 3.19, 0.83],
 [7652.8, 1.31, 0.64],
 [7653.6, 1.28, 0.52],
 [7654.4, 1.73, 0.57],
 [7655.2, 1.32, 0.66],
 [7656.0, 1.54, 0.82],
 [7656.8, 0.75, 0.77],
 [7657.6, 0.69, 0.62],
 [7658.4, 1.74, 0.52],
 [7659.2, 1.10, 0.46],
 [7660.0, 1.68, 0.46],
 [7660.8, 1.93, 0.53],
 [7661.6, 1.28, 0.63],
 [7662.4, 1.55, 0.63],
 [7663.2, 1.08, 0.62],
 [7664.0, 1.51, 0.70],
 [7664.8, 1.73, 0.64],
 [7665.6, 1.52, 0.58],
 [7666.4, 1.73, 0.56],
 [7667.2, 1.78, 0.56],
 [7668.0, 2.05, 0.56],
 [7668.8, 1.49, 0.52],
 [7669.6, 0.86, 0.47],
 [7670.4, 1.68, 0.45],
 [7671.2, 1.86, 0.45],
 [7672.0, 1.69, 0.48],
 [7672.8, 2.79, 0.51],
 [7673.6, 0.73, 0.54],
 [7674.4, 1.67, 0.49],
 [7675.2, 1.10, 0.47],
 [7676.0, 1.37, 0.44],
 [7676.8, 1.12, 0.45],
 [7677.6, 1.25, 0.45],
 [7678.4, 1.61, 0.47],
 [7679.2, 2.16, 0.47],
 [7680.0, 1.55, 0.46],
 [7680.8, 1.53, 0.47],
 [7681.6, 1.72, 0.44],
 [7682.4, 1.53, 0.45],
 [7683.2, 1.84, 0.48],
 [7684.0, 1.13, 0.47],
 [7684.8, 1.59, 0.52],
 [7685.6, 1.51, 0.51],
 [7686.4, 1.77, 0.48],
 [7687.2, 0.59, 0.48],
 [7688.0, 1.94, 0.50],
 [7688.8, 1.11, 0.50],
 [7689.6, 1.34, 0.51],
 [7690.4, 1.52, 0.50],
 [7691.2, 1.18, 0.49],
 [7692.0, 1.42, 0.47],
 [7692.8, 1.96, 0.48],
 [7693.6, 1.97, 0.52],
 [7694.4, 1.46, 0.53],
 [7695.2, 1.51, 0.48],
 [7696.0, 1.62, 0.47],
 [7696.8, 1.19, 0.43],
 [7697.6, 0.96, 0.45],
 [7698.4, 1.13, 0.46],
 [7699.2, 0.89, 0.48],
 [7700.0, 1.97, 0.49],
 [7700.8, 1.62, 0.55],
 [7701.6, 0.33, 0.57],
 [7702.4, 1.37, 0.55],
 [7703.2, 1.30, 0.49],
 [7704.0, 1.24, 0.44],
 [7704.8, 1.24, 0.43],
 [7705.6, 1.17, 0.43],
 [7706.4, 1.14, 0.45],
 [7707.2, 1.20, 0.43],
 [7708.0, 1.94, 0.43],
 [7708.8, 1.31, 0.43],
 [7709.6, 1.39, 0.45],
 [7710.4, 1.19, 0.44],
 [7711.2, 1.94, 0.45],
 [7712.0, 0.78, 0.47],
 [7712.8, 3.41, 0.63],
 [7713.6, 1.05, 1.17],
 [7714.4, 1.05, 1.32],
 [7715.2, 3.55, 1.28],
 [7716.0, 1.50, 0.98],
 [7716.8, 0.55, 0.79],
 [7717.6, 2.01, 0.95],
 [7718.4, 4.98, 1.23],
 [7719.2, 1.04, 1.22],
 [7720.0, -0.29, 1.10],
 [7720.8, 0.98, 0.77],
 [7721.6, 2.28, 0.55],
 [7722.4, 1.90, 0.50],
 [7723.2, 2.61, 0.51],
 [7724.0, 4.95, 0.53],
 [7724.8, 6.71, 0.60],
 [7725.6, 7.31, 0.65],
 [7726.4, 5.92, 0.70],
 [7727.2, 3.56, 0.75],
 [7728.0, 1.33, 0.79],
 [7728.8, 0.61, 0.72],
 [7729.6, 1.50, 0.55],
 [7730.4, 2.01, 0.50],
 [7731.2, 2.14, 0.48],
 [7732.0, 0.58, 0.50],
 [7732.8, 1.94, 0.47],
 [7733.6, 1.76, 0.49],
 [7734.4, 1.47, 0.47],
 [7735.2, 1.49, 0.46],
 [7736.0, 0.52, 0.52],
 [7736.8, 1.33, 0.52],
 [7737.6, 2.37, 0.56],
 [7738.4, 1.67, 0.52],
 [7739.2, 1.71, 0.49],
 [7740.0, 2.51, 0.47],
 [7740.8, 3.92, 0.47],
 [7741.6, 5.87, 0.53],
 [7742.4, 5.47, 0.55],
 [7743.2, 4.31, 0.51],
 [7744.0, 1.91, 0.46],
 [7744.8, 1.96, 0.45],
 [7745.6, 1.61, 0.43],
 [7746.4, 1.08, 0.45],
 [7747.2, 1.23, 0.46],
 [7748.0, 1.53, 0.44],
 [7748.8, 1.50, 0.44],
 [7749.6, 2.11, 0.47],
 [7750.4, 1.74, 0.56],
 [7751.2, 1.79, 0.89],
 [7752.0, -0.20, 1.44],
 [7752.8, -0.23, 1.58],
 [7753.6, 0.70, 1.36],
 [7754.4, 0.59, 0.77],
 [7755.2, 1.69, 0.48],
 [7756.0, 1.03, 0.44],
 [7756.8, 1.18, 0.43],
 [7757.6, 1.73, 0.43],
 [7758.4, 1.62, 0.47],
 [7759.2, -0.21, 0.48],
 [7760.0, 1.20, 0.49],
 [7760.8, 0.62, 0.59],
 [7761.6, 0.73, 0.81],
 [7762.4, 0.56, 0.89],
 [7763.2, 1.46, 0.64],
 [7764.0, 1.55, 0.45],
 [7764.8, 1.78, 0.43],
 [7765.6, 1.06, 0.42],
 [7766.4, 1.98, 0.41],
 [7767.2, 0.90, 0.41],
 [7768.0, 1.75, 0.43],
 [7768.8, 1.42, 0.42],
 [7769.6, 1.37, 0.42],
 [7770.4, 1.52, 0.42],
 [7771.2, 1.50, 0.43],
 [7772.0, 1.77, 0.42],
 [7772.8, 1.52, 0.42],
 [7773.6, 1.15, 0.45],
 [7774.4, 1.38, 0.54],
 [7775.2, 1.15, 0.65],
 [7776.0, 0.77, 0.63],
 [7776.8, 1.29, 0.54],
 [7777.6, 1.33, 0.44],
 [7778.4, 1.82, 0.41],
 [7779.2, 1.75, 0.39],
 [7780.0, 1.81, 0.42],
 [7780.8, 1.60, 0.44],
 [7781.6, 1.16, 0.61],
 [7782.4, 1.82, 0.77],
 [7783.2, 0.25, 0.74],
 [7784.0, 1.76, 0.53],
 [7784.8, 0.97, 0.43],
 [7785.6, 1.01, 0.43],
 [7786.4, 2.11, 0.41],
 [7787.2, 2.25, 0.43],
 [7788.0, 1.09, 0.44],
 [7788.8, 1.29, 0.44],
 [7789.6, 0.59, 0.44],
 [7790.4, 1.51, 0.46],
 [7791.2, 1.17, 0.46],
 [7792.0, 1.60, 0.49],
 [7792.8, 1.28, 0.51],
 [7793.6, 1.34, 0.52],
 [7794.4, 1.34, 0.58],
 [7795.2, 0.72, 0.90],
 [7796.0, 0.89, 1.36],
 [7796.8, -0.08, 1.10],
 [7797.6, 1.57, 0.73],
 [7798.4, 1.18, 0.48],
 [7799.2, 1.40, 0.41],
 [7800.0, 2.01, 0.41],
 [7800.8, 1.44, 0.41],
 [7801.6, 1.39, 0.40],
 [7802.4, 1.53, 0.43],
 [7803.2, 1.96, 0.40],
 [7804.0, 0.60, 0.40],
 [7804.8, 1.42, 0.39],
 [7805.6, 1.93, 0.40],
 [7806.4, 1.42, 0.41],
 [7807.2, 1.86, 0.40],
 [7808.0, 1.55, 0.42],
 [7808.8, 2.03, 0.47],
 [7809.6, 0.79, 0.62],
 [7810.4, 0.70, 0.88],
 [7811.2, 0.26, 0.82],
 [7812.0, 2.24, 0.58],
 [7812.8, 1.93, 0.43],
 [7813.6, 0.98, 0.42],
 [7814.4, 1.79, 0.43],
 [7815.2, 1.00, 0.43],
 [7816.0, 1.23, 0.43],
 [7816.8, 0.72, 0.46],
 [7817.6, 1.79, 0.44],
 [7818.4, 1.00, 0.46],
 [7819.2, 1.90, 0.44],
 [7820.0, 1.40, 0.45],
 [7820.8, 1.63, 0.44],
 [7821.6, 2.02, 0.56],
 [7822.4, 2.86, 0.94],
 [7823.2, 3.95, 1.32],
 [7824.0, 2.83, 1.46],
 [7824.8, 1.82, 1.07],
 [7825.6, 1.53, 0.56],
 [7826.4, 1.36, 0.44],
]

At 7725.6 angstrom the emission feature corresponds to [S II] 6716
